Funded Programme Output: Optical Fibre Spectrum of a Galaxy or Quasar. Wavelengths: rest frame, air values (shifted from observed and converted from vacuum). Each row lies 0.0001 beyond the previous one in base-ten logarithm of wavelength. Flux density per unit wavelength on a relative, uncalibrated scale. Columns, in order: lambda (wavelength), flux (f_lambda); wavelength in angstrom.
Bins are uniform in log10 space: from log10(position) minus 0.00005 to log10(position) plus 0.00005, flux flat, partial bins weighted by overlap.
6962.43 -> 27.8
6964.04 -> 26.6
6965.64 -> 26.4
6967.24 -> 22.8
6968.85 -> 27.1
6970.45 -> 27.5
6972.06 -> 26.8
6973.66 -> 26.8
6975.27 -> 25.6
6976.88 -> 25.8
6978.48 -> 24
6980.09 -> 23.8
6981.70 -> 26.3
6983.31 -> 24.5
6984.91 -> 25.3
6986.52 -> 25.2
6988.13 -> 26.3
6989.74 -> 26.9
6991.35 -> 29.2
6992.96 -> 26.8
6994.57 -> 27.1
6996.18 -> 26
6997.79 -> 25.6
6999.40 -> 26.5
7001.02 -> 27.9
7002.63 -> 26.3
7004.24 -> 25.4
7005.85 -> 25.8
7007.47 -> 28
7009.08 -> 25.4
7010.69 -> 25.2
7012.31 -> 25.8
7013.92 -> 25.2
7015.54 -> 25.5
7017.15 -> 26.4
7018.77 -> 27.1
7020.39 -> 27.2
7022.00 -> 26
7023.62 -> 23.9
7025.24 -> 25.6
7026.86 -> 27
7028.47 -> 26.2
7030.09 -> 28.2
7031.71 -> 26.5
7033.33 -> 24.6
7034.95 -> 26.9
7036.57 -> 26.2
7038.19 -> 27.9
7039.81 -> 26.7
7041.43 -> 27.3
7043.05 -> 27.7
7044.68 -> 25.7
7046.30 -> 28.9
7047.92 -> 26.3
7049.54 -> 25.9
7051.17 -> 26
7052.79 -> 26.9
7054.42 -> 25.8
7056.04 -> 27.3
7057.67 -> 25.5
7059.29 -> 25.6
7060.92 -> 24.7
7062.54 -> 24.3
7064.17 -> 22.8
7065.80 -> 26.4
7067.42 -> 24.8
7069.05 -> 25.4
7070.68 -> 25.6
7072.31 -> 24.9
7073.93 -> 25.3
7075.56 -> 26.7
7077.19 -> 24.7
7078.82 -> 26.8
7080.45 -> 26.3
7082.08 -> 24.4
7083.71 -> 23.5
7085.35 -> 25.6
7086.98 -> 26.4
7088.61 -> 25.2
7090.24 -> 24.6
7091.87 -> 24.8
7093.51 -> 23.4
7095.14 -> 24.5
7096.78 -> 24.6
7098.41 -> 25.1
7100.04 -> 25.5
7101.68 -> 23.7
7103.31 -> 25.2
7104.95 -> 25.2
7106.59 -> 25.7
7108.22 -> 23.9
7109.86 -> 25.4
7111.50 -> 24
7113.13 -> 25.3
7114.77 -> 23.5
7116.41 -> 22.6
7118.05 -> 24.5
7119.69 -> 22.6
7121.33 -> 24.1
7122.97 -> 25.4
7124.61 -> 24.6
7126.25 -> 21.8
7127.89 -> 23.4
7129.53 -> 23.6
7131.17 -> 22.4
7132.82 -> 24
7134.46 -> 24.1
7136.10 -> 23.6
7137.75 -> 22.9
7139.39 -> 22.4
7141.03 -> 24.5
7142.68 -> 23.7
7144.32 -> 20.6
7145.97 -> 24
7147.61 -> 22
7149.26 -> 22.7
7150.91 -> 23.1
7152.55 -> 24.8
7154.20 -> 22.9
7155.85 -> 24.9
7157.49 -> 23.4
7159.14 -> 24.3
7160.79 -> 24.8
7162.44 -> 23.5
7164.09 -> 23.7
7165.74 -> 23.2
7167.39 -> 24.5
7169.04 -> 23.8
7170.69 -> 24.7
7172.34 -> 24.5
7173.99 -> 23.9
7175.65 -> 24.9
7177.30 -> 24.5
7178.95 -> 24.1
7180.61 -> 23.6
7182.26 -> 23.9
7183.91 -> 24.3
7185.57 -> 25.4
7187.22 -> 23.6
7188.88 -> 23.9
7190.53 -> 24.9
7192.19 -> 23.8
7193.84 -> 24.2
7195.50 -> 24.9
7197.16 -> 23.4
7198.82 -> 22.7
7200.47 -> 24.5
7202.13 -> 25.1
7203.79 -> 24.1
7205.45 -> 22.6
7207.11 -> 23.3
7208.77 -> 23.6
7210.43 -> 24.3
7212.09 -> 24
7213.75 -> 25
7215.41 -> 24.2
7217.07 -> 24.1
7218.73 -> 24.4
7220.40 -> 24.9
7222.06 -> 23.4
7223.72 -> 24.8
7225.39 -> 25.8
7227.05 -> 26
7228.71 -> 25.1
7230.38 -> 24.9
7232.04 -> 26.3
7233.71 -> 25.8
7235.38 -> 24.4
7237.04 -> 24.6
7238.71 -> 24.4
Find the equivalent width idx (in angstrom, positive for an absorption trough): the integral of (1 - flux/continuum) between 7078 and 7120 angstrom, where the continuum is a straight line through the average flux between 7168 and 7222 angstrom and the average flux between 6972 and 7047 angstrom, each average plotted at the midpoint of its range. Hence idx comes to 0.9 angstrom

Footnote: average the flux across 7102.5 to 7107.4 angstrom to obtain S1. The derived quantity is 25.3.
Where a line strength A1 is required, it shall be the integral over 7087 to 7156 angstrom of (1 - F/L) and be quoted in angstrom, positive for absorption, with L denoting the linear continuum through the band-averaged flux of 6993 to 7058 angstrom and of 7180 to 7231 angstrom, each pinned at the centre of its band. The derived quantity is 3.6 angstrom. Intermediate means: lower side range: 26.4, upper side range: 24.3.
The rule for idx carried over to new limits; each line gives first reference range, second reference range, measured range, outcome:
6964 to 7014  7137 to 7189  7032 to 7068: -1.20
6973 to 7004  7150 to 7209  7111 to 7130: 0.68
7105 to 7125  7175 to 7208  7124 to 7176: 1.35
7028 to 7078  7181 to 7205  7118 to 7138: 1.15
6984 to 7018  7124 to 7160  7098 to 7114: -0.53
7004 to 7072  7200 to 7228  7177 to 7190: 0.26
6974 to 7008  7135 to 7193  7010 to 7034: -0.33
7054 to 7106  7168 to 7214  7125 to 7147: 1.30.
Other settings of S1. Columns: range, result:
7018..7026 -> 25.9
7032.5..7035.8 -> 25.8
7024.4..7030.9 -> 26.7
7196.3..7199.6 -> 23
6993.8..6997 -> 26.6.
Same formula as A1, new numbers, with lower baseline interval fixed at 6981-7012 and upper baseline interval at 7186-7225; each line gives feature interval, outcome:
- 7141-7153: 0.8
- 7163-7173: 0.2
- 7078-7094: 0.1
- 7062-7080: 0.2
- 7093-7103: 0.3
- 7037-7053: -0.7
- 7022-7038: -0.2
